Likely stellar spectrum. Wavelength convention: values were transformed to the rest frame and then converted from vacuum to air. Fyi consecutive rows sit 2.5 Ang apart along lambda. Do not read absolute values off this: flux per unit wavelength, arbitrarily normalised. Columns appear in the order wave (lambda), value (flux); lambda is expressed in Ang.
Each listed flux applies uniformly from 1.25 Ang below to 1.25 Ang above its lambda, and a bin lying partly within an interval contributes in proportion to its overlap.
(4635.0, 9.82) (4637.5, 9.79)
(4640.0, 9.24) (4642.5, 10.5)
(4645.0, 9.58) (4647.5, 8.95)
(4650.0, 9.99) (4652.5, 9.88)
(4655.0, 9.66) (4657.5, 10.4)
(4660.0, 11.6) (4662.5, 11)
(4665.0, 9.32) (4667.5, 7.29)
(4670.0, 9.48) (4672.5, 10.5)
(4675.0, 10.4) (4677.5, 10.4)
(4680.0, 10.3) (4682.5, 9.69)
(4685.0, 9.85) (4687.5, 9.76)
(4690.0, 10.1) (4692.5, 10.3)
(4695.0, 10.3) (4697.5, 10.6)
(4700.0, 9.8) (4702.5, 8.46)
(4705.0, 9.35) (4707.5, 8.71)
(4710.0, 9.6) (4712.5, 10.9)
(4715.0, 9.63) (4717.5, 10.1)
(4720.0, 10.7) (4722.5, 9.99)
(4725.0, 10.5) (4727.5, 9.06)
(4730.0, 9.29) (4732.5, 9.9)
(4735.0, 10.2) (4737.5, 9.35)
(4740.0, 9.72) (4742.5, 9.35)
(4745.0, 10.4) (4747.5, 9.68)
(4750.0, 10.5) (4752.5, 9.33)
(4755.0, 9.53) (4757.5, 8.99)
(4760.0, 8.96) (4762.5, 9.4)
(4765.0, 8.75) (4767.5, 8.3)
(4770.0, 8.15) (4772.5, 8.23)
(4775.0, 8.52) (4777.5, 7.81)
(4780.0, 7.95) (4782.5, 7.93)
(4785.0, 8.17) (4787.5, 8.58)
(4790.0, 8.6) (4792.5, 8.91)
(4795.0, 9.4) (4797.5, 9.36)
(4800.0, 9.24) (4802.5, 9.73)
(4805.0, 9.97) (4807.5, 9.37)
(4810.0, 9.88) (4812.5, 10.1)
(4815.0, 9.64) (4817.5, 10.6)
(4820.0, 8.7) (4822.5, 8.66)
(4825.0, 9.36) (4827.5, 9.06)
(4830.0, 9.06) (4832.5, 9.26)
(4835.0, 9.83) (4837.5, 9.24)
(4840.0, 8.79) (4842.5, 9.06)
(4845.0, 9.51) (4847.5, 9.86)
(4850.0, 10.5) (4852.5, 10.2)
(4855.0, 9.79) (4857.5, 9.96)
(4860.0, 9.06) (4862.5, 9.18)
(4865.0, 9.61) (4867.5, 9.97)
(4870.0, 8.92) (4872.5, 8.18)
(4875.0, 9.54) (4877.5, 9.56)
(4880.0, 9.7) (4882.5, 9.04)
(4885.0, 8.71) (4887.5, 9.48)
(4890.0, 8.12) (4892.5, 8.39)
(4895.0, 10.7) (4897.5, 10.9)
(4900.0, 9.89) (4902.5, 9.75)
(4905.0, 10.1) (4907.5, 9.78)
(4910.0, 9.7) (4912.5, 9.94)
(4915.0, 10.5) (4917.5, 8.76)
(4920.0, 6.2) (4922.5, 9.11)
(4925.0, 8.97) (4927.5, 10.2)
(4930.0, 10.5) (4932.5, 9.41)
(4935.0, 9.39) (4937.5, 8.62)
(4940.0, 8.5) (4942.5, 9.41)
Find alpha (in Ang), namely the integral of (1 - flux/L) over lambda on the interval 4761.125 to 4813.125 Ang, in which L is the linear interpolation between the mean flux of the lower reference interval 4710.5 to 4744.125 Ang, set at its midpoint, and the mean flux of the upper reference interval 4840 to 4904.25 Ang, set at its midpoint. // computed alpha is 4.6 Ang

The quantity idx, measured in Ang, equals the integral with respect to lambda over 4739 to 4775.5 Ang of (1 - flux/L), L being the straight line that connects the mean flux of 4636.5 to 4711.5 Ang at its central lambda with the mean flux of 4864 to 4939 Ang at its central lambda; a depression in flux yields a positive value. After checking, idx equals 1.8 Ang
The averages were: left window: 9.83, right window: 9.38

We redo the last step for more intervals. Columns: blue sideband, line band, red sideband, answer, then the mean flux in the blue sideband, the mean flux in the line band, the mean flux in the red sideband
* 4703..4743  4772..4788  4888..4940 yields 2.5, 9.76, 8.15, 9.42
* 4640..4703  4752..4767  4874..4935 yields 1.0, 9.93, 9.11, 9.45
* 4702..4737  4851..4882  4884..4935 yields 0.2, 9.76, 9.47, 9.46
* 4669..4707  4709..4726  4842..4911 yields -0.6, 9.93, 10.2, 9.55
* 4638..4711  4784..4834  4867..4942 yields 1.3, 9.83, 9.29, 9.35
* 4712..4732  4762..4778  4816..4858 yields 2.2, 9.98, 8.44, 9.49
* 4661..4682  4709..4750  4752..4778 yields -3.4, 9.85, 9.92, 8.73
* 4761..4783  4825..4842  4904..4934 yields -0.8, 8.36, 9.21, 9.42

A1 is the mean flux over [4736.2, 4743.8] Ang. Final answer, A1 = 9.48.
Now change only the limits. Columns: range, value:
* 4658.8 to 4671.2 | 9.73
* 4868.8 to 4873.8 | 8.56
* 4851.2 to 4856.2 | 10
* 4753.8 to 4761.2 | 9.16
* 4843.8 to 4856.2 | 9.97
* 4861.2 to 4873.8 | 9.17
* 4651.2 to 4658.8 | 9.99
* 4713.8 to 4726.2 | 10.2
